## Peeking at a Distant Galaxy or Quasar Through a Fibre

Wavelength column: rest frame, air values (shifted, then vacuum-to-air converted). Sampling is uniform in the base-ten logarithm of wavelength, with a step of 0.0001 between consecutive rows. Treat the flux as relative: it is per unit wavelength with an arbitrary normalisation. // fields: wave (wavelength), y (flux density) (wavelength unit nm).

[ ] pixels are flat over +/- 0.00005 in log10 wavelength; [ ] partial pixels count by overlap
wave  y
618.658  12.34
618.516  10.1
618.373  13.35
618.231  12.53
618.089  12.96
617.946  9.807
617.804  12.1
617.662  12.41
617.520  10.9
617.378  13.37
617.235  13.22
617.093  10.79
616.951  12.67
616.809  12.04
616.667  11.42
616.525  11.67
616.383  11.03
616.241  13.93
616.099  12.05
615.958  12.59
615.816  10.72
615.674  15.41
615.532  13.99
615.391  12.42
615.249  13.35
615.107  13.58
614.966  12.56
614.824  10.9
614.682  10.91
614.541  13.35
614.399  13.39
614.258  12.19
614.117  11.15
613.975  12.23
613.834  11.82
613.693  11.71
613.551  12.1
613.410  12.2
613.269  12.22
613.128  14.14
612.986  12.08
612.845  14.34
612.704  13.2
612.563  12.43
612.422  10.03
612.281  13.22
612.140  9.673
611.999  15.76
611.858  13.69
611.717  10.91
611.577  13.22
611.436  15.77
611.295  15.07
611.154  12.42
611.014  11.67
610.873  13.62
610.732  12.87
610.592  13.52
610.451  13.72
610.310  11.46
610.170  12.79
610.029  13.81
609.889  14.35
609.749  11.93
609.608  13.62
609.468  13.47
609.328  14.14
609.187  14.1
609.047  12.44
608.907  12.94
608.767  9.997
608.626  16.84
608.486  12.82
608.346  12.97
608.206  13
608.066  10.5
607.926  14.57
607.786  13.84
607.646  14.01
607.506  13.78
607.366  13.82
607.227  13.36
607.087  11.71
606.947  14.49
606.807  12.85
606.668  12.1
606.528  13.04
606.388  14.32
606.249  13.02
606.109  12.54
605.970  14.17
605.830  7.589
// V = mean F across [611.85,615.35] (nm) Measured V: 12.5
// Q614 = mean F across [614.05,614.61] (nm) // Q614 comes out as 12.5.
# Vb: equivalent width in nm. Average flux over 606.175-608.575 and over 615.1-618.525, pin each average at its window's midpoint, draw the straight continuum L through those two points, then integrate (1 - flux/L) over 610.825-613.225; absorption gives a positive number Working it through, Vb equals -0.039 nm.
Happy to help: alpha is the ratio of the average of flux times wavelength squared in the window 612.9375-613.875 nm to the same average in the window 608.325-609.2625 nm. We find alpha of 0.95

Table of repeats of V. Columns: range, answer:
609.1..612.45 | 13.2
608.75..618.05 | 12.6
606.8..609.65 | 13.3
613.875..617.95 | 12.3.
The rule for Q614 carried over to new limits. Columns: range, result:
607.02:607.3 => 12.6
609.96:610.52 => 12.9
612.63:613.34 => 13.2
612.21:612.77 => 12.2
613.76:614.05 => 12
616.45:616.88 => 11.7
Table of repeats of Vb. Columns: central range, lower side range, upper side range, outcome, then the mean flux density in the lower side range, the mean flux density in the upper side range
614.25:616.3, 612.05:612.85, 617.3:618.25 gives -0.13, 12.1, 12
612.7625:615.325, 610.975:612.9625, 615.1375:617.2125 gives 0.05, 13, 12.5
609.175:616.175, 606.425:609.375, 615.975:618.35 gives -0.10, 13.2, 12.1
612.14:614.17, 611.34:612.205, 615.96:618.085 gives 0.10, 13.2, 12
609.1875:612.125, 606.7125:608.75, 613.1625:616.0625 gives -0.08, 13.4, 12.5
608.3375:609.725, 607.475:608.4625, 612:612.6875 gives -0.04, 13.2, 11.9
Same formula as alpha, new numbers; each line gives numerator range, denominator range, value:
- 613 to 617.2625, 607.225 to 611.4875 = 0.95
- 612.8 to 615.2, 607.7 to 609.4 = 0.96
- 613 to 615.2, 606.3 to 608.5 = 0.95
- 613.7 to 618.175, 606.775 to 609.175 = 0.95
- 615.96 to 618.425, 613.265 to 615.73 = 0.98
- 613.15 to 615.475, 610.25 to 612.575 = 0.96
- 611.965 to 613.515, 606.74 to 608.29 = 0.96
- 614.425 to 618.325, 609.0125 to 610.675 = 0.95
